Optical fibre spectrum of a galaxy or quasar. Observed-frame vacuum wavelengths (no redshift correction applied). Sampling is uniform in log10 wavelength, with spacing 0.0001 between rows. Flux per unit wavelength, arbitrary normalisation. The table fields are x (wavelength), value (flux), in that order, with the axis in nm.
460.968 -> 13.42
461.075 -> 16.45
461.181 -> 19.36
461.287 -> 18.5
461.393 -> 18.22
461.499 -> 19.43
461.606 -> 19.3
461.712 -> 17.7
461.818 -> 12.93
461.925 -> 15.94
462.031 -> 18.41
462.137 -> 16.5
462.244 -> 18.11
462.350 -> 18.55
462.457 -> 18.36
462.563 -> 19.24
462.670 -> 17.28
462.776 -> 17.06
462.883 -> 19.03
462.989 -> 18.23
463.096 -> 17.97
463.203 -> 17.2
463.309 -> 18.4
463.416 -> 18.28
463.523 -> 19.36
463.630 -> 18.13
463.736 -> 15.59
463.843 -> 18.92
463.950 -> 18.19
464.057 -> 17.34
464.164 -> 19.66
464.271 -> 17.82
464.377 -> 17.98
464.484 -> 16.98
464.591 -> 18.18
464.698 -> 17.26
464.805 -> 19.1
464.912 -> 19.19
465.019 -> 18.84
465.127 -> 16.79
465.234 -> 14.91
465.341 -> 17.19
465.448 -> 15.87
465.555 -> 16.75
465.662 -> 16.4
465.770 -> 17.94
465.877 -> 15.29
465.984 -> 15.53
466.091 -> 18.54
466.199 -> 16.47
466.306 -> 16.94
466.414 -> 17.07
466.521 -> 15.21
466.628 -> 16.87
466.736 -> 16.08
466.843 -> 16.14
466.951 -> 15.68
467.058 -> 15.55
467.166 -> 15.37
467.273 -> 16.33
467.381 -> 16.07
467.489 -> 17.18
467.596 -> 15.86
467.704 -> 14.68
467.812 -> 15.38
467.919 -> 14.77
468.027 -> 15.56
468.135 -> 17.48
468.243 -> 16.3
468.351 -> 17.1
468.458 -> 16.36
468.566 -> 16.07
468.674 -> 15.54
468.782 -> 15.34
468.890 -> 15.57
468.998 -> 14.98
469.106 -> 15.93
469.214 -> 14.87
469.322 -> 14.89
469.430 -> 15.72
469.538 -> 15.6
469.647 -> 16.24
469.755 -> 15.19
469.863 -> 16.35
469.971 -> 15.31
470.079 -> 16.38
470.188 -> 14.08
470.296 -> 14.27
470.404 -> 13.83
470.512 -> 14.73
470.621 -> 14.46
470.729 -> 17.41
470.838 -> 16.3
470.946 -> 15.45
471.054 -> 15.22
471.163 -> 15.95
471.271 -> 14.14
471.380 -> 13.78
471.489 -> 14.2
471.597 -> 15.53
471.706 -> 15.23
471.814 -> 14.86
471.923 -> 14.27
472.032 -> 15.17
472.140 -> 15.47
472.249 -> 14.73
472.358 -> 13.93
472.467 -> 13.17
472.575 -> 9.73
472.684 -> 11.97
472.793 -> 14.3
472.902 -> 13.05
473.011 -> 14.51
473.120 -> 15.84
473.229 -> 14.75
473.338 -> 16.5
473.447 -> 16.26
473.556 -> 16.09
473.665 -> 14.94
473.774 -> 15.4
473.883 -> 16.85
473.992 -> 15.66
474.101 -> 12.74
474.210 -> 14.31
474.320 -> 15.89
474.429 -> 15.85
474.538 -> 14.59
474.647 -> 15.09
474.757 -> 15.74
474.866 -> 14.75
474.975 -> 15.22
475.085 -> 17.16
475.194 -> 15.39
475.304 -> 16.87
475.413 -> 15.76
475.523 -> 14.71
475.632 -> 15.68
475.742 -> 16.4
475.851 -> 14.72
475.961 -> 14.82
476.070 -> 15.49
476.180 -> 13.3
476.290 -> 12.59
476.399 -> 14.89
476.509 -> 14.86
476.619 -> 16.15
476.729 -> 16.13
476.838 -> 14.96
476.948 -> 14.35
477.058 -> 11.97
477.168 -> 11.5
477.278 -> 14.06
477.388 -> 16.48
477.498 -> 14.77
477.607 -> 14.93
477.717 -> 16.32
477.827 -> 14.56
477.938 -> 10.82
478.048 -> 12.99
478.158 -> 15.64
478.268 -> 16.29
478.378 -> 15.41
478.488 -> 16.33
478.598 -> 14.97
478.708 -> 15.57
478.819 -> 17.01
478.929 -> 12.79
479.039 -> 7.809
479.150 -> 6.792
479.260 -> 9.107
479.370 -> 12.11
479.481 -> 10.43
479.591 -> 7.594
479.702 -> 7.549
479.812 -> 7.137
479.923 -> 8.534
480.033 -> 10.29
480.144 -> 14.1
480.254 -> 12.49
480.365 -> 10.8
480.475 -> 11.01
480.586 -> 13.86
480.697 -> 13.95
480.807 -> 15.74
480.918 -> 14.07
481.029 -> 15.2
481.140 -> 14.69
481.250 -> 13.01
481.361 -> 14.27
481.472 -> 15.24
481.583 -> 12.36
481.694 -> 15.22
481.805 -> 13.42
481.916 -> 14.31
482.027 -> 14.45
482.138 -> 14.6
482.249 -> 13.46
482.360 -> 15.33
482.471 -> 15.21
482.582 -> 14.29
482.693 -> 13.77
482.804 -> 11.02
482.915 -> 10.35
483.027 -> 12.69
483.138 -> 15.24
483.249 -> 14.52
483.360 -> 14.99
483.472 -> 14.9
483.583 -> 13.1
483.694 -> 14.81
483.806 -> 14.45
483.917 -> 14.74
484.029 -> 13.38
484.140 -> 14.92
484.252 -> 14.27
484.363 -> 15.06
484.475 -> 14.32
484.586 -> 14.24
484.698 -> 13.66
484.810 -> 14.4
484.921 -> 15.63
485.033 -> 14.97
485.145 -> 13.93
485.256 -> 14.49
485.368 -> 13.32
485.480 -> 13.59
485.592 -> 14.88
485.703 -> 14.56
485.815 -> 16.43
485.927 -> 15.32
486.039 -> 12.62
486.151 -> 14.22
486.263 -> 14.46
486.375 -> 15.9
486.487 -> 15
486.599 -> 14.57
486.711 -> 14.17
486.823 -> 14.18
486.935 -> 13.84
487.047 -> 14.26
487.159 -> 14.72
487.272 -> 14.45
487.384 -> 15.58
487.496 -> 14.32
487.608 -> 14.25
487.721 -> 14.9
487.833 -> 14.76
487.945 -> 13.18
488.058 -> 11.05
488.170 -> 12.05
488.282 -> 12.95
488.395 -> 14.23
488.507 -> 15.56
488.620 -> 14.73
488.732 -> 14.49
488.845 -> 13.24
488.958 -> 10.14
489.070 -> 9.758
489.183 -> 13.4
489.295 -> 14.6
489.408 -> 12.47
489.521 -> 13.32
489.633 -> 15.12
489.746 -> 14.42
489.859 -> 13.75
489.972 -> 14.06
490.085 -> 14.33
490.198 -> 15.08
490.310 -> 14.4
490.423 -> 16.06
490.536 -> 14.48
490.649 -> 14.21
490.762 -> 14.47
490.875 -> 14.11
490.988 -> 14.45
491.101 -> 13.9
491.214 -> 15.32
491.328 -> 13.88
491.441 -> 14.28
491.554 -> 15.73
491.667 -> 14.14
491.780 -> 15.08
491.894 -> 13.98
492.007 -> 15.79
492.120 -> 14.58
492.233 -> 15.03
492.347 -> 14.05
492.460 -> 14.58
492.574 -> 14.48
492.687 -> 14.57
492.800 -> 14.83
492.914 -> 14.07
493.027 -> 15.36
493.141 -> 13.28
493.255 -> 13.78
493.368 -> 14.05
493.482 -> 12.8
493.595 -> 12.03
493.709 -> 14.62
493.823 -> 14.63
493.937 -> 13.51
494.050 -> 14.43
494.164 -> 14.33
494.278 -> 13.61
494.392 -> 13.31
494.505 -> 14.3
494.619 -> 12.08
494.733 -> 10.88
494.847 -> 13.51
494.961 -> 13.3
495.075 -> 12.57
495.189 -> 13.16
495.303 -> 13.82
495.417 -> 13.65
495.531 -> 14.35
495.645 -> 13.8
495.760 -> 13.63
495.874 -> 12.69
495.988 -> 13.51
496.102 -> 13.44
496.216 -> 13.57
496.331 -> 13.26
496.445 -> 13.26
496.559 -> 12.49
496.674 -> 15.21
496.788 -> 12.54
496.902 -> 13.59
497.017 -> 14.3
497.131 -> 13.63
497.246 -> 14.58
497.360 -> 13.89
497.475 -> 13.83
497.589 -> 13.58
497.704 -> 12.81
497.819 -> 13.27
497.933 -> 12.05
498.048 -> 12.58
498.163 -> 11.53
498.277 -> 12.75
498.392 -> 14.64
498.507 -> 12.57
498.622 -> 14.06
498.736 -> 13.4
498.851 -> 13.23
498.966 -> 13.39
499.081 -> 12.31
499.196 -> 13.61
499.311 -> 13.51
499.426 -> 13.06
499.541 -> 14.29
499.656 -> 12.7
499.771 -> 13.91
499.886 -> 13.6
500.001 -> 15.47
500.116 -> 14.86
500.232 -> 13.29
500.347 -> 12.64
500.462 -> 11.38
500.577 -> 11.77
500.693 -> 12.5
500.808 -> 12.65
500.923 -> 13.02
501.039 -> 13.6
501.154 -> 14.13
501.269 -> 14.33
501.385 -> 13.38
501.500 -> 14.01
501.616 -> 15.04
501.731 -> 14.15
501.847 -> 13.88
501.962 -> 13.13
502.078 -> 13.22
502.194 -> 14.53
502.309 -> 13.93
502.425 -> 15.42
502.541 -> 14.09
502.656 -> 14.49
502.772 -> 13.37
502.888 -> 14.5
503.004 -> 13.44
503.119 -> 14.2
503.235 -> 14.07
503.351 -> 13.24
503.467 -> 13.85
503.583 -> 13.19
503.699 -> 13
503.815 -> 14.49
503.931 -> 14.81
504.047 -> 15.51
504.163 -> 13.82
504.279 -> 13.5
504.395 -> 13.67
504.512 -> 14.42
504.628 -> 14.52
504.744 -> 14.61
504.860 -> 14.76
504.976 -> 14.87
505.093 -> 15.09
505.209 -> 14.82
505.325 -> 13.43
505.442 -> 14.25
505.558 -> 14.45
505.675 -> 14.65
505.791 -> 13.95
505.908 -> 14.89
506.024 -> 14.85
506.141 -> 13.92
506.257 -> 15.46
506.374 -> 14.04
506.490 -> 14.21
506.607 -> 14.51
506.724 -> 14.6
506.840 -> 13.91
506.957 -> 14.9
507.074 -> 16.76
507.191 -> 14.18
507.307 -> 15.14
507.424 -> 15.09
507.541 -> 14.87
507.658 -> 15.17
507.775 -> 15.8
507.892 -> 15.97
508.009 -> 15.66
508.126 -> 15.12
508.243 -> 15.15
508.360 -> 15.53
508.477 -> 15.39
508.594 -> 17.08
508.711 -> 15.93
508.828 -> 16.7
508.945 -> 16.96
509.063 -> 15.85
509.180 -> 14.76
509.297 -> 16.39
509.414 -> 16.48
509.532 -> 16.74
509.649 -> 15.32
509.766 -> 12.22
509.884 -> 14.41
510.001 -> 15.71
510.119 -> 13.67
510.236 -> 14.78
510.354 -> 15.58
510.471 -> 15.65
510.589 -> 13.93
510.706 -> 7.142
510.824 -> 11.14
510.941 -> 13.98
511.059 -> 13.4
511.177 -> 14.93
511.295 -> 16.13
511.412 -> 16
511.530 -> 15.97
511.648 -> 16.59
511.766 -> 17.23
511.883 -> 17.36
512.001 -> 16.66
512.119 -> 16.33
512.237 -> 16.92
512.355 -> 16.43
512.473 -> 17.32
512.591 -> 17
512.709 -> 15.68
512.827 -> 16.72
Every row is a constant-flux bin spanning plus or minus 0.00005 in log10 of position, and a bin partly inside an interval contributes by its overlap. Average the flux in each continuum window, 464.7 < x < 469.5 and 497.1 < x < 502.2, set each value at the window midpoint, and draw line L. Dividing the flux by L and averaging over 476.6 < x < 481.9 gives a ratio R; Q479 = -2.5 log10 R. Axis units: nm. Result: 0.16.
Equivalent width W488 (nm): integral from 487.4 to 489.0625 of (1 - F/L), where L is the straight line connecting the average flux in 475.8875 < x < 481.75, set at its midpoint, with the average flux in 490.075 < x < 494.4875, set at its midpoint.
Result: 0.06 nm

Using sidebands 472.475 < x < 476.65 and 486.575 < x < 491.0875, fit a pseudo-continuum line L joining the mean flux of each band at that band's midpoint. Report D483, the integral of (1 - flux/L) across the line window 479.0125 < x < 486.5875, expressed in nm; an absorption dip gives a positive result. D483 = 0.52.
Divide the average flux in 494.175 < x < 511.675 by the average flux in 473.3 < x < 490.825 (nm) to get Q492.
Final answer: 1.00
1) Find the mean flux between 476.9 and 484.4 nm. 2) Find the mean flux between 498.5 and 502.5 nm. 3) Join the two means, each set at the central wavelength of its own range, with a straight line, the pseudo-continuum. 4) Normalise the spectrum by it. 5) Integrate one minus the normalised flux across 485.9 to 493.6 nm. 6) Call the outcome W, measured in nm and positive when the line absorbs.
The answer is -0.403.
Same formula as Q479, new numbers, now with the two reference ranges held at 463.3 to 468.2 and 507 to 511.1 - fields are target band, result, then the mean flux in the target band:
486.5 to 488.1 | 0.13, 14.2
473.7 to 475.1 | 0.09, 15.3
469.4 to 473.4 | 0.13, 14.8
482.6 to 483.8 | 0.19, 13.6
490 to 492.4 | 0.08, 14.6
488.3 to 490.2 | 0.16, 13.6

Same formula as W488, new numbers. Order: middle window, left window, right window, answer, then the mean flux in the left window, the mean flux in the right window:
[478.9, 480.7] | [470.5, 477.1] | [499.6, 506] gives 0.55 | 14.9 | 13.9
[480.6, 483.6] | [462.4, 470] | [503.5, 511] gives 0.36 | 16.8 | 14.7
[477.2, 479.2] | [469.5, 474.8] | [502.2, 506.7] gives 0.10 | 14.9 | 14.3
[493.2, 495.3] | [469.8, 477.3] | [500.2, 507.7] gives 0.14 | 14.9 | 14.1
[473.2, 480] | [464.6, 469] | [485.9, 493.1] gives 0.61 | 16.4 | 14.2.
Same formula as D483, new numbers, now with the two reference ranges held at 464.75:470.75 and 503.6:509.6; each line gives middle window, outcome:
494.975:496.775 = 0.21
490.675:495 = 0.36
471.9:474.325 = 0.20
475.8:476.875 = 0.07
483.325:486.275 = 0.22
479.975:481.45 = 0.22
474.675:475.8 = 0.01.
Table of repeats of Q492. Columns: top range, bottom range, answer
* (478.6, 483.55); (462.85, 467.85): 0.75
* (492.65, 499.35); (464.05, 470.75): 0.83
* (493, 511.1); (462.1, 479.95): 0.91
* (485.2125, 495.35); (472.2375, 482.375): 1.01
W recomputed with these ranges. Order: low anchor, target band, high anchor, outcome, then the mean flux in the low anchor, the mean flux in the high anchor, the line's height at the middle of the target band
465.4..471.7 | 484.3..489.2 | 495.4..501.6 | 0.081 nm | 15.8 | 13.4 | 14.3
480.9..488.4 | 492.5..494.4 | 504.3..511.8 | 0.058 nm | 14.2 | 14.9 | 14.4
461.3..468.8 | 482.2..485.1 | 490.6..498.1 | 0.168 nm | 17.1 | 13.8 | 15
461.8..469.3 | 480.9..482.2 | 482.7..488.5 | 0.042 nm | 16.9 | 14.2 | 14.7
